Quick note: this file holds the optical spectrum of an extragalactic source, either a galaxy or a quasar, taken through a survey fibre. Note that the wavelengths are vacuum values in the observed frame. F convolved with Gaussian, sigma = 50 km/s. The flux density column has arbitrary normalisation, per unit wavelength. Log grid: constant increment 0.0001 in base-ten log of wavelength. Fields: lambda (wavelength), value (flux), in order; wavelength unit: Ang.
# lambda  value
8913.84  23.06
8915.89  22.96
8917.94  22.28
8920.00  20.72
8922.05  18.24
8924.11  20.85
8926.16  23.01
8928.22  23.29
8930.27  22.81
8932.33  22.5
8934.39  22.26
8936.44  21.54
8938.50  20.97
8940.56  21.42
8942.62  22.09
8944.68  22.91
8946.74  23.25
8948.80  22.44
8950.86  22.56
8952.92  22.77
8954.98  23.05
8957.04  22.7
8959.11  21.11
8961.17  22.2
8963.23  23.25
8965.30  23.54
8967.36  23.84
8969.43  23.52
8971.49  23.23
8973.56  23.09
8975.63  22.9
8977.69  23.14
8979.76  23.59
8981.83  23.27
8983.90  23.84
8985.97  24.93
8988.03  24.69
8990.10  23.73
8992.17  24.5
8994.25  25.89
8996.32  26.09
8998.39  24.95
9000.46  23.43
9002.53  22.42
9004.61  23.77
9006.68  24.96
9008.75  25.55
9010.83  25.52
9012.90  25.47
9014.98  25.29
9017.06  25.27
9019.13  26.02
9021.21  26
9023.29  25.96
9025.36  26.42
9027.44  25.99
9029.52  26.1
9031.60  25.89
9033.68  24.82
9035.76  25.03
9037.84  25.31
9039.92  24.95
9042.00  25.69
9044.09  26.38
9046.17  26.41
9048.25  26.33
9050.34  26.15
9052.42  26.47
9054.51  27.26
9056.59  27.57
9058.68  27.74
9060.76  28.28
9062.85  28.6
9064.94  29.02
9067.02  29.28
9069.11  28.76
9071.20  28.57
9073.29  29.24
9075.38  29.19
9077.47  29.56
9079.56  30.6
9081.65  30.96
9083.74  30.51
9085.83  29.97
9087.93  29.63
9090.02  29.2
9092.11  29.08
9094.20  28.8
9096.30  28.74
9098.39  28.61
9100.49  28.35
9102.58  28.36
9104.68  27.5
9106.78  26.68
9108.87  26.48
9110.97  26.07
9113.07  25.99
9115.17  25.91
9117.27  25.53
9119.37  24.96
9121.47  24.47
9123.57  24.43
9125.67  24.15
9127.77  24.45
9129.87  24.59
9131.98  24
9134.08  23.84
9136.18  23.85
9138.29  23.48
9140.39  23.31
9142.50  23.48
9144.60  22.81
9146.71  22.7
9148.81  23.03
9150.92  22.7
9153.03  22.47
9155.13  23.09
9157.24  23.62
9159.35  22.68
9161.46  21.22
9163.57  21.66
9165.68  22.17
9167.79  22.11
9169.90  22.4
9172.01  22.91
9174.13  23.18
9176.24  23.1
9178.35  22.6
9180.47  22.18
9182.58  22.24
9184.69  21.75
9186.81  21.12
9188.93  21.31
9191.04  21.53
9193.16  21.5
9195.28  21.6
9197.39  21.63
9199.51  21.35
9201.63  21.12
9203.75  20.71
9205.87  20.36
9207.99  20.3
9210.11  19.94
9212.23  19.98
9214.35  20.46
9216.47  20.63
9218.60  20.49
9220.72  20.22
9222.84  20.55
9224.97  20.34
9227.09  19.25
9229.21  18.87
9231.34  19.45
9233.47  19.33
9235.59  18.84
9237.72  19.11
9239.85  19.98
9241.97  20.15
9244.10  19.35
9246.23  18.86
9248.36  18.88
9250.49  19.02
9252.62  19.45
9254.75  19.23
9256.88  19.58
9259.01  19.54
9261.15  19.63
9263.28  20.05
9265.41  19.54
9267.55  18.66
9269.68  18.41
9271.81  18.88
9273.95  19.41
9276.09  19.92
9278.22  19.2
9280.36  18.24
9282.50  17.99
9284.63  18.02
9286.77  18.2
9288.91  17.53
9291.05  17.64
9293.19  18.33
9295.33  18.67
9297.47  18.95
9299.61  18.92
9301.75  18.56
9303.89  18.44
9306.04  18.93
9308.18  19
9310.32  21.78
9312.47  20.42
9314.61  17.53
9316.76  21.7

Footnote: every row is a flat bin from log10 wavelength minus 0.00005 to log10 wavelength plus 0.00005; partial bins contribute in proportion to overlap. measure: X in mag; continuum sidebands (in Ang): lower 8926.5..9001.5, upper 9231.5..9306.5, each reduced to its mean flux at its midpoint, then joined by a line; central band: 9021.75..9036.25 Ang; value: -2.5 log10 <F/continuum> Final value -0.16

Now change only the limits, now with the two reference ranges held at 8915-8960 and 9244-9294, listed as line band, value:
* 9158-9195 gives -0.12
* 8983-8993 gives -0.13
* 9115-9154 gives -0.18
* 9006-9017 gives -0.19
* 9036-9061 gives -0.25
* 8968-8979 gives -0.07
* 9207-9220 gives -0.05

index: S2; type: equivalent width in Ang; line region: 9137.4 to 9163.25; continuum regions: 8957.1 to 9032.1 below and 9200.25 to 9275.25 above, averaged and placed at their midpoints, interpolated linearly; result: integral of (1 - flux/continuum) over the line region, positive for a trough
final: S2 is -1.8 Ang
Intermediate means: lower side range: 24.4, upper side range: 19.7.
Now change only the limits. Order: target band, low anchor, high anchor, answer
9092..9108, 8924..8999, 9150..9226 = -4.3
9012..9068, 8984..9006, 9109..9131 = -4.0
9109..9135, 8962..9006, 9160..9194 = -2.7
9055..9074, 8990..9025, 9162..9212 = -3.6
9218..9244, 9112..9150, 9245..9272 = 0.8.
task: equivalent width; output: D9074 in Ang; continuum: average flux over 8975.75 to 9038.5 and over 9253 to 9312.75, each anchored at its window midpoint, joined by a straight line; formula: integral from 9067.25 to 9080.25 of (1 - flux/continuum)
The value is -3.2 Ang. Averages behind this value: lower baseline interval 24.9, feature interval 29.3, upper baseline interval 19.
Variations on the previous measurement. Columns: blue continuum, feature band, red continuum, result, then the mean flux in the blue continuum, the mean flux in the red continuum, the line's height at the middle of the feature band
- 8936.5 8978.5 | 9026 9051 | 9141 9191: -3.51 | 22.7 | 22.4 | 22.6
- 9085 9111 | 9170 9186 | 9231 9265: 0.71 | 28.3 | 19.4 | 23.6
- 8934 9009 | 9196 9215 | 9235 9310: -0.69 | 23.3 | 19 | 19.9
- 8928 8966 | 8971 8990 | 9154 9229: -1.15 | 22.4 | 21.4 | 22.3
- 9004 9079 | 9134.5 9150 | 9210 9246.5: -0.20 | 26.7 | 19.8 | 23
